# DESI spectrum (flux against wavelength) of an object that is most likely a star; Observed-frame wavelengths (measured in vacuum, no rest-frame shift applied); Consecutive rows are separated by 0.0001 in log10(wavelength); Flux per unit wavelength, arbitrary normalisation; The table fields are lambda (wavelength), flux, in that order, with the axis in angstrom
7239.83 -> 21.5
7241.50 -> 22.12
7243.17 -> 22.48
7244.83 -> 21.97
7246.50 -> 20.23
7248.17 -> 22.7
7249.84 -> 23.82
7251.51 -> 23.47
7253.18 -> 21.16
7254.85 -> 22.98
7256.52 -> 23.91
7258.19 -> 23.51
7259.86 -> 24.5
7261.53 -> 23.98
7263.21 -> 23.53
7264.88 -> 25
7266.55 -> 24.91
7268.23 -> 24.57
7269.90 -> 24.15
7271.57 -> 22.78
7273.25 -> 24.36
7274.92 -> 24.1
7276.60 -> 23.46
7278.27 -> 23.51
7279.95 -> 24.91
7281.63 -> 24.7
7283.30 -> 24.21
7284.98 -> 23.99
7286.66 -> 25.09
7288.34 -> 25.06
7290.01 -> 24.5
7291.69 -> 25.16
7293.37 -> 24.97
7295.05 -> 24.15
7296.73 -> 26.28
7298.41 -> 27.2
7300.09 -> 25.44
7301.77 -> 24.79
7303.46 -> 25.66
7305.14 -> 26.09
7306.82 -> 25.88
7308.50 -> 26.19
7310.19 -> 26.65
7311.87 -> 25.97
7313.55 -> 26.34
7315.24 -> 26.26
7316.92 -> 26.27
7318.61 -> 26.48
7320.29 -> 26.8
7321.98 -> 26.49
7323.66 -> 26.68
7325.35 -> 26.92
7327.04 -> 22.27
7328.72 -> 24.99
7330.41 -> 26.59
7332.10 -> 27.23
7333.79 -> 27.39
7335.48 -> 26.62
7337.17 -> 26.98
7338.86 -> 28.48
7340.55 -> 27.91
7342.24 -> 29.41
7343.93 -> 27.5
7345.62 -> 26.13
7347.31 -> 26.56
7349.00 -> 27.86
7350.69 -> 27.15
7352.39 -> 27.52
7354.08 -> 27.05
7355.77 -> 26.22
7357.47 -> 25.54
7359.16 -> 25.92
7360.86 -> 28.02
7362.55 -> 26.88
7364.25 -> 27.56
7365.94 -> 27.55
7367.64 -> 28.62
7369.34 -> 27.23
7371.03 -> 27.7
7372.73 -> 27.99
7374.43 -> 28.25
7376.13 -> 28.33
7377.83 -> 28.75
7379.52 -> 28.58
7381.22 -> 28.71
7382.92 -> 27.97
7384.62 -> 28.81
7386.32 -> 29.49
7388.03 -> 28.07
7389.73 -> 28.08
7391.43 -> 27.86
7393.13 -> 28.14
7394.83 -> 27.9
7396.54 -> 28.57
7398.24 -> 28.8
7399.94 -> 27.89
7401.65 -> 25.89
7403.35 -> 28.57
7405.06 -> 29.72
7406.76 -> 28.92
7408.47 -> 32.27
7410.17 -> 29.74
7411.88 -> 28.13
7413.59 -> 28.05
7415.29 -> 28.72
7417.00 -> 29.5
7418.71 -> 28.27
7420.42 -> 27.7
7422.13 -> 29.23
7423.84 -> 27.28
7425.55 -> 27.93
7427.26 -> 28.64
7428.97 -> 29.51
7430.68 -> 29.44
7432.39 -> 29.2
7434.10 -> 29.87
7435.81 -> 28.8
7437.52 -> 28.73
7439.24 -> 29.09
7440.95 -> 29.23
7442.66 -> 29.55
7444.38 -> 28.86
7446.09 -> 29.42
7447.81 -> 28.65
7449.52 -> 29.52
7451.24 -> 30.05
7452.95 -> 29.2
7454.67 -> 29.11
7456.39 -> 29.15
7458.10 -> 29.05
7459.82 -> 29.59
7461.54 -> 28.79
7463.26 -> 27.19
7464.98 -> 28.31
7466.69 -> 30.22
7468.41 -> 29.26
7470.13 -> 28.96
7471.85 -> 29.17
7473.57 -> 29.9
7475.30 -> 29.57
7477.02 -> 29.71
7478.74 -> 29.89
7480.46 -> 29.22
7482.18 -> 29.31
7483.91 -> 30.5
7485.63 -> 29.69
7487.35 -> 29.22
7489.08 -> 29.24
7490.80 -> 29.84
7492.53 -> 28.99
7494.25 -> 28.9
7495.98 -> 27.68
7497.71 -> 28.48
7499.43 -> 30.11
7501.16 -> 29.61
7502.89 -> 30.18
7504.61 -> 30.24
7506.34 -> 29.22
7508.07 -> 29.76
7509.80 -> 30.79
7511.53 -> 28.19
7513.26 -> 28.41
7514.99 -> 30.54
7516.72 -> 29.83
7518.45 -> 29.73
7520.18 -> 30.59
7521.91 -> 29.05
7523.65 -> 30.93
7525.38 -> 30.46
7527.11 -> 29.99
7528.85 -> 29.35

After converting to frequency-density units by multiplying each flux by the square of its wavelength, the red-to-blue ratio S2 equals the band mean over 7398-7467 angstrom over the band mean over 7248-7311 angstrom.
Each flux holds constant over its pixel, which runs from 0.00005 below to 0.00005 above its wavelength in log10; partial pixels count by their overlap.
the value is 1.23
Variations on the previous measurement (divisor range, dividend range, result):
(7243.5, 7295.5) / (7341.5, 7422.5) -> 1.21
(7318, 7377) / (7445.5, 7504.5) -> 1.12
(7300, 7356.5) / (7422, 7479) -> 1.13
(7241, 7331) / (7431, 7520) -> 1.25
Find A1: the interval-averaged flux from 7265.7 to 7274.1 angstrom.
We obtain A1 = 24.2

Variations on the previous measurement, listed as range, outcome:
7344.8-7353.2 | 27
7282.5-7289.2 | 24.6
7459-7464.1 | 28.5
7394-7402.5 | 27.8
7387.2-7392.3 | 28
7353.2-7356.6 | 26.7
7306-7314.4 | 26.2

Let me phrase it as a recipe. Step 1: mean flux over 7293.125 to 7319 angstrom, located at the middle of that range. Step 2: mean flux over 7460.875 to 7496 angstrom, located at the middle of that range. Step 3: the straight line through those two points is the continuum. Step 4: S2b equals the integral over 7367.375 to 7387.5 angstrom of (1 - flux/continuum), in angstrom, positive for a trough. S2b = -0.8 angstrom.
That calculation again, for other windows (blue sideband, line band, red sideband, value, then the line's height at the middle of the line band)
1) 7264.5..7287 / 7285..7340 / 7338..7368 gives -0.6 angstrom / 25.7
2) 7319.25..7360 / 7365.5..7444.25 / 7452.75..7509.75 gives -1.9 angstrom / 27.9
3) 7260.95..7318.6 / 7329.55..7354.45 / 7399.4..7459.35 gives -0.8 angstrom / 26.5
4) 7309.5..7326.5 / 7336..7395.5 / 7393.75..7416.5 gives -0.1 angstrom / 27.7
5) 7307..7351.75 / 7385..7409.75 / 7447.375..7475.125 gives -0.6 angstrom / 28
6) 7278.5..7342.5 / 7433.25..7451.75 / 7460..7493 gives -0.4 angstrom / 28.6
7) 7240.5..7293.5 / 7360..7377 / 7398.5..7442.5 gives -0.4 angstrom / 27.1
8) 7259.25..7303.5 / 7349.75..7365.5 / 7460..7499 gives -0.3 angstrom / 26.4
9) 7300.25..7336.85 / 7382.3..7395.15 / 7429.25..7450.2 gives -0.2 angstrom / 27.9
